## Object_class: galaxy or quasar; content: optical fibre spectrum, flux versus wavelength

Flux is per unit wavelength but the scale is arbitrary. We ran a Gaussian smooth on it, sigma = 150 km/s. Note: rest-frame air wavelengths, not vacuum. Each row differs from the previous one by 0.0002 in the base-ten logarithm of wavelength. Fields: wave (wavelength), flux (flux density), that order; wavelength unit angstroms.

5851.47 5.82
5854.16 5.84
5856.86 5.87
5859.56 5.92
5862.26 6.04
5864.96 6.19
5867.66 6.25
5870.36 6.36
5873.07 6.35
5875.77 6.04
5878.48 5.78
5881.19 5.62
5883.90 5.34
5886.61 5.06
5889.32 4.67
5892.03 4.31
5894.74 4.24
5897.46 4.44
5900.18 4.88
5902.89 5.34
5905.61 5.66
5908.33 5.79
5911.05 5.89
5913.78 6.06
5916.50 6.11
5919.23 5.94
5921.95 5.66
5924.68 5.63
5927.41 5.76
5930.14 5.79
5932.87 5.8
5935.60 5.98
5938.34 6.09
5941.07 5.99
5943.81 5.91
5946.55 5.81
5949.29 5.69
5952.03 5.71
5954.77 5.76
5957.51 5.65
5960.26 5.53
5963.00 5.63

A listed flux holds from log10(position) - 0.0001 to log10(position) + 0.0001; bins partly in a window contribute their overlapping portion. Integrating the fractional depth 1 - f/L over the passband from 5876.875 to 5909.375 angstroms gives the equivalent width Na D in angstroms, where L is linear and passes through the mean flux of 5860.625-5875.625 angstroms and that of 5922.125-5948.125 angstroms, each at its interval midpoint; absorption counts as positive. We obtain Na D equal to 5.27 angstroms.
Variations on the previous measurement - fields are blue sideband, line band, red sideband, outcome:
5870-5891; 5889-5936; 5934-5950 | 2.6 angstroms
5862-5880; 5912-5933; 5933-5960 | 0.3 angstroms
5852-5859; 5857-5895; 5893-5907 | -1.4 angstroms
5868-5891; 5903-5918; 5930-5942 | -0.1 angstroms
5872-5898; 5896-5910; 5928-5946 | 0.6 angstroms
